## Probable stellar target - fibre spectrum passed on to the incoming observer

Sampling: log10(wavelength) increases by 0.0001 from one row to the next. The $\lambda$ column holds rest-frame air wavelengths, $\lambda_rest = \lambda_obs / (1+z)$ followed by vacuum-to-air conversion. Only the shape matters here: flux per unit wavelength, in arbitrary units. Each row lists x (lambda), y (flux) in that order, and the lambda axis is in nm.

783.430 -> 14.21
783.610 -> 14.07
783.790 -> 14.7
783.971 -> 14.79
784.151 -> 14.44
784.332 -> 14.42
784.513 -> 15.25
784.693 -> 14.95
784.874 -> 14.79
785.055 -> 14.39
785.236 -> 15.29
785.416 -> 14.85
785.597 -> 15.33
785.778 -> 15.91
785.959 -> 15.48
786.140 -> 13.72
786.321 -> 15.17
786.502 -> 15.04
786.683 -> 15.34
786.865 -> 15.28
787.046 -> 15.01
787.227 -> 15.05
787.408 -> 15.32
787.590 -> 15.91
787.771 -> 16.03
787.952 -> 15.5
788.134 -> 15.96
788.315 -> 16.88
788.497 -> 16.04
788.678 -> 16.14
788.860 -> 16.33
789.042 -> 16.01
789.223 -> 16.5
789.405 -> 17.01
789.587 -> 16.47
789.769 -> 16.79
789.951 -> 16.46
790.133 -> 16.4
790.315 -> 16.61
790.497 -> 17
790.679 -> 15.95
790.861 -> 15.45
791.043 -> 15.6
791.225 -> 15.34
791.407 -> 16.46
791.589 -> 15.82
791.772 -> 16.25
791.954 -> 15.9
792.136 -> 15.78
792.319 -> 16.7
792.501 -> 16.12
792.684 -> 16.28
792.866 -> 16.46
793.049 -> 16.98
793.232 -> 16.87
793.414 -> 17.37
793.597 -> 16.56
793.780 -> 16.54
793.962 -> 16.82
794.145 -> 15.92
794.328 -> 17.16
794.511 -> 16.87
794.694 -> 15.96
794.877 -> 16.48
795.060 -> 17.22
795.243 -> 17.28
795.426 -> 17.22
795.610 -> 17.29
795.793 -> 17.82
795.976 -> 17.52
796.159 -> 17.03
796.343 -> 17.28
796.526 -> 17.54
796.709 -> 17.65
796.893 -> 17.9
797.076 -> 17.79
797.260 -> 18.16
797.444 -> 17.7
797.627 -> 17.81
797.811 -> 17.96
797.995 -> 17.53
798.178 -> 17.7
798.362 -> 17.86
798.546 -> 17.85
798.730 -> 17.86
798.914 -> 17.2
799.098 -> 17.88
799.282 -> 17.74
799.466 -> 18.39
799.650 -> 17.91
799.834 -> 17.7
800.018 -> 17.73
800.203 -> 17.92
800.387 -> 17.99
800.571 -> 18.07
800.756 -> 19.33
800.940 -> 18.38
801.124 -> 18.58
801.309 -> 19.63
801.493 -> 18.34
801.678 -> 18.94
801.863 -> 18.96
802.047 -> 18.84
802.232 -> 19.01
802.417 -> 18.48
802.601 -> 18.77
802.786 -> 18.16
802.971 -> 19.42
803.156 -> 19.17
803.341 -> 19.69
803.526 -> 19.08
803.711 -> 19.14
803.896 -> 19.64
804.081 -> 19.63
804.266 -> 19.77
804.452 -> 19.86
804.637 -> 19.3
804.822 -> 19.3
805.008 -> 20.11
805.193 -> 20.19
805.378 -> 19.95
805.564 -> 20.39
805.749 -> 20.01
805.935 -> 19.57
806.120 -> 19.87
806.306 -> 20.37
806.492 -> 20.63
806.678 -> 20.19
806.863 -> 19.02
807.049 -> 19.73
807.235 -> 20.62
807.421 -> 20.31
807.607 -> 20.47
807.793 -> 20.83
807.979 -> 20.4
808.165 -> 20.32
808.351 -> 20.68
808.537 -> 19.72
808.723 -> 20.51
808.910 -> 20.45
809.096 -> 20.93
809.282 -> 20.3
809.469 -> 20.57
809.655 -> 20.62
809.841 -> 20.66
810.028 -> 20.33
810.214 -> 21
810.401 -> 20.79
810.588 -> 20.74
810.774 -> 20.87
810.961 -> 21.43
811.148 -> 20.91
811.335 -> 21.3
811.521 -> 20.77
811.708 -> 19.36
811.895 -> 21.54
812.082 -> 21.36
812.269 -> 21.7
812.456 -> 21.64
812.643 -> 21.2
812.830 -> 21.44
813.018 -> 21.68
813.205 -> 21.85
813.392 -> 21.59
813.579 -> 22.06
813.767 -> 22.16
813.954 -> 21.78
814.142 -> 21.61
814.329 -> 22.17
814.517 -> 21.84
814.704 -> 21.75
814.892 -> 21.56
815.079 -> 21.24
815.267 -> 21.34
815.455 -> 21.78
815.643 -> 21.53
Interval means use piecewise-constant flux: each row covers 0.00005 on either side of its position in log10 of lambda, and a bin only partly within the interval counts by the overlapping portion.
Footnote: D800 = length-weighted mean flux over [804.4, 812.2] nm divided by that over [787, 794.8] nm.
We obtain 1.3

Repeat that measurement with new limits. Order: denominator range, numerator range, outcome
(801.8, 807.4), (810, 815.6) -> 1.09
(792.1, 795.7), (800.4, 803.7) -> 1.13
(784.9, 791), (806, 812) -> 1.30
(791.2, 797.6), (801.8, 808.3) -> 1.17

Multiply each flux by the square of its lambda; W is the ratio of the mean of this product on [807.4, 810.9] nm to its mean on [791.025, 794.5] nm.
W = 1.31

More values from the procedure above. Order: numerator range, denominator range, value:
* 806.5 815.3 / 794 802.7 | 1.21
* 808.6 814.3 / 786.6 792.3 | 1.39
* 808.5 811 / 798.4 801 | 1.18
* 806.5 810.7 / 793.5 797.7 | 1.23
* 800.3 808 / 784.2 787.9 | 1.35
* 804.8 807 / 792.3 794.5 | 1.24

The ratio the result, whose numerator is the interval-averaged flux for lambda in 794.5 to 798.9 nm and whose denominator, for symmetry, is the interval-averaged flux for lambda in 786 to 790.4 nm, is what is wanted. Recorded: 1.1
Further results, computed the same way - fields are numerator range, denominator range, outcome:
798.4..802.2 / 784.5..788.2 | 1.20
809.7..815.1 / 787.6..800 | 1.26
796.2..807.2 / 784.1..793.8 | 1.18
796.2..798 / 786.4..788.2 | 1.15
